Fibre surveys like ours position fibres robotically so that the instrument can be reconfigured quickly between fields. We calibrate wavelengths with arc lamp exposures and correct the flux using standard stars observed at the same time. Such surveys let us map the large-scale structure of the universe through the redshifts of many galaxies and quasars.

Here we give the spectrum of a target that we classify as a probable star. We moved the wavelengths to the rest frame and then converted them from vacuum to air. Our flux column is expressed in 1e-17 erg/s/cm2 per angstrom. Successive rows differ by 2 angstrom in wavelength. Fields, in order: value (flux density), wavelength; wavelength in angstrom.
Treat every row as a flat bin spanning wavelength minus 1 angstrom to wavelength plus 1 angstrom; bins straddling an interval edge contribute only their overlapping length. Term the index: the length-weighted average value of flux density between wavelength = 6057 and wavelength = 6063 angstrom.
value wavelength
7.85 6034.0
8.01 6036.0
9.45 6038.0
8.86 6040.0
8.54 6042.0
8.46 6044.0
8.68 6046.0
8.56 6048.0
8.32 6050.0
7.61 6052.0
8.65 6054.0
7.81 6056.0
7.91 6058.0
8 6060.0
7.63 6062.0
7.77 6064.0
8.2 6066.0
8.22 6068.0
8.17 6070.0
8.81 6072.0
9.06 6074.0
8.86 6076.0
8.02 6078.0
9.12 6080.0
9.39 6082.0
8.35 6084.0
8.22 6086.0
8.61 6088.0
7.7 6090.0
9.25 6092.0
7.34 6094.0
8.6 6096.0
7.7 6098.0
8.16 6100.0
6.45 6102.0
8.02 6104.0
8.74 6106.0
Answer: 7.85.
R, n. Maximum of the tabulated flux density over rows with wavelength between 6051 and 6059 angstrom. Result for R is 8.65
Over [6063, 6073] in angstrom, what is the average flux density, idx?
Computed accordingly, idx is 8.23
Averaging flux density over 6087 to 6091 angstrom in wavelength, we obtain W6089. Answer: 8.15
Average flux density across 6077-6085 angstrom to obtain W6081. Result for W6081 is 8.72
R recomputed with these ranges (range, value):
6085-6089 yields 8.61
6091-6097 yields 9.25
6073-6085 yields 9.39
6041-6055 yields 8.68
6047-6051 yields 8.56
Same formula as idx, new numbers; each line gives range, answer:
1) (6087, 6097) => 8.3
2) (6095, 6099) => 8.15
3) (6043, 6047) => 8.57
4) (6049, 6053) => 7.96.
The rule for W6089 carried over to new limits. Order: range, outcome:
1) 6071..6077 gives 8.91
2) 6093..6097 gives 7.97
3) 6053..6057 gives 8.23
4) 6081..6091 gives 8.45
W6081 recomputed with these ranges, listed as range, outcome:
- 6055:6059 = 7.86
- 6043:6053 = 8.33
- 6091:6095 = 8.29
